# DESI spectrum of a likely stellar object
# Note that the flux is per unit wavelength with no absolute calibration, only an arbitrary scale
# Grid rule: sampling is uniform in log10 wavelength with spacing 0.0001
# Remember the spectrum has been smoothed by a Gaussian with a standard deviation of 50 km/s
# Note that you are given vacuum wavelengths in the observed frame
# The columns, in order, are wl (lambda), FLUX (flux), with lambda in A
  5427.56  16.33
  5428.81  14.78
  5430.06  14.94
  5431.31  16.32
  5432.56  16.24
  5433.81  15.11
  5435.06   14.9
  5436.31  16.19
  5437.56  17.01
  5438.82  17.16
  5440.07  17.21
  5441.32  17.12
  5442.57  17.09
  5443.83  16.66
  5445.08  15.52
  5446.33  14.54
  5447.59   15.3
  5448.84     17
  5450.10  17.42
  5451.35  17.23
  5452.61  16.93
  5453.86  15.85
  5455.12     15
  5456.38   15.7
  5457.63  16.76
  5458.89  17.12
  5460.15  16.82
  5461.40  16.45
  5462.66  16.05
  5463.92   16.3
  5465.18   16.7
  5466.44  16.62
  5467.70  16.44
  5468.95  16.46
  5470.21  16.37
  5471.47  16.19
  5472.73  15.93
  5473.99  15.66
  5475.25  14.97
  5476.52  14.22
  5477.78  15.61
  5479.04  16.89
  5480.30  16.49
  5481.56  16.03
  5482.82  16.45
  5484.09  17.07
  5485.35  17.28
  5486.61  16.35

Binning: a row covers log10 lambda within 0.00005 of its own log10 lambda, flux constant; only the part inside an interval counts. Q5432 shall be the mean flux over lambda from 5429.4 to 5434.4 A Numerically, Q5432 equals 15.7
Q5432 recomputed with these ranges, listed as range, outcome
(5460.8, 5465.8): 16.4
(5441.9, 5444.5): 16.9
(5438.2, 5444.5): 17.1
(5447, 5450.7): 16.6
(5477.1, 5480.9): 16.3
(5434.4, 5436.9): 15.5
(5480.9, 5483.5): 16.2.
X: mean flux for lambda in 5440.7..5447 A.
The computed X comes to 16.2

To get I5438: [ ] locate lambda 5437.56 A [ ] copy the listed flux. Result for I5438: 17.01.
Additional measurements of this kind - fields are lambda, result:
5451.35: 17.23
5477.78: 15.61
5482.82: 16.45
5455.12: 15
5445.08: 15.52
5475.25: 14.97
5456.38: 15.7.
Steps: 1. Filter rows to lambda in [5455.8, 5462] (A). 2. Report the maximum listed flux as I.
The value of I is 17.12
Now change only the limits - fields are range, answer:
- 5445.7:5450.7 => 17.42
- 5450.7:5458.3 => 17.23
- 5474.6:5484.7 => 17.07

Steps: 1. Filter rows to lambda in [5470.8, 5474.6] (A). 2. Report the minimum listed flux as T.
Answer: 15.66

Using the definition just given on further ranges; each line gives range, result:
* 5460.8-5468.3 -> 16.05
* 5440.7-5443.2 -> 17.09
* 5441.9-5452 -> 14.54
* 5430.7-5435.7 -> 14.9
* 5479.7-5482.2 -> 16.03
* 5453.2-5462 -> 15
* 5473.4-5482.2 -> 14.22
